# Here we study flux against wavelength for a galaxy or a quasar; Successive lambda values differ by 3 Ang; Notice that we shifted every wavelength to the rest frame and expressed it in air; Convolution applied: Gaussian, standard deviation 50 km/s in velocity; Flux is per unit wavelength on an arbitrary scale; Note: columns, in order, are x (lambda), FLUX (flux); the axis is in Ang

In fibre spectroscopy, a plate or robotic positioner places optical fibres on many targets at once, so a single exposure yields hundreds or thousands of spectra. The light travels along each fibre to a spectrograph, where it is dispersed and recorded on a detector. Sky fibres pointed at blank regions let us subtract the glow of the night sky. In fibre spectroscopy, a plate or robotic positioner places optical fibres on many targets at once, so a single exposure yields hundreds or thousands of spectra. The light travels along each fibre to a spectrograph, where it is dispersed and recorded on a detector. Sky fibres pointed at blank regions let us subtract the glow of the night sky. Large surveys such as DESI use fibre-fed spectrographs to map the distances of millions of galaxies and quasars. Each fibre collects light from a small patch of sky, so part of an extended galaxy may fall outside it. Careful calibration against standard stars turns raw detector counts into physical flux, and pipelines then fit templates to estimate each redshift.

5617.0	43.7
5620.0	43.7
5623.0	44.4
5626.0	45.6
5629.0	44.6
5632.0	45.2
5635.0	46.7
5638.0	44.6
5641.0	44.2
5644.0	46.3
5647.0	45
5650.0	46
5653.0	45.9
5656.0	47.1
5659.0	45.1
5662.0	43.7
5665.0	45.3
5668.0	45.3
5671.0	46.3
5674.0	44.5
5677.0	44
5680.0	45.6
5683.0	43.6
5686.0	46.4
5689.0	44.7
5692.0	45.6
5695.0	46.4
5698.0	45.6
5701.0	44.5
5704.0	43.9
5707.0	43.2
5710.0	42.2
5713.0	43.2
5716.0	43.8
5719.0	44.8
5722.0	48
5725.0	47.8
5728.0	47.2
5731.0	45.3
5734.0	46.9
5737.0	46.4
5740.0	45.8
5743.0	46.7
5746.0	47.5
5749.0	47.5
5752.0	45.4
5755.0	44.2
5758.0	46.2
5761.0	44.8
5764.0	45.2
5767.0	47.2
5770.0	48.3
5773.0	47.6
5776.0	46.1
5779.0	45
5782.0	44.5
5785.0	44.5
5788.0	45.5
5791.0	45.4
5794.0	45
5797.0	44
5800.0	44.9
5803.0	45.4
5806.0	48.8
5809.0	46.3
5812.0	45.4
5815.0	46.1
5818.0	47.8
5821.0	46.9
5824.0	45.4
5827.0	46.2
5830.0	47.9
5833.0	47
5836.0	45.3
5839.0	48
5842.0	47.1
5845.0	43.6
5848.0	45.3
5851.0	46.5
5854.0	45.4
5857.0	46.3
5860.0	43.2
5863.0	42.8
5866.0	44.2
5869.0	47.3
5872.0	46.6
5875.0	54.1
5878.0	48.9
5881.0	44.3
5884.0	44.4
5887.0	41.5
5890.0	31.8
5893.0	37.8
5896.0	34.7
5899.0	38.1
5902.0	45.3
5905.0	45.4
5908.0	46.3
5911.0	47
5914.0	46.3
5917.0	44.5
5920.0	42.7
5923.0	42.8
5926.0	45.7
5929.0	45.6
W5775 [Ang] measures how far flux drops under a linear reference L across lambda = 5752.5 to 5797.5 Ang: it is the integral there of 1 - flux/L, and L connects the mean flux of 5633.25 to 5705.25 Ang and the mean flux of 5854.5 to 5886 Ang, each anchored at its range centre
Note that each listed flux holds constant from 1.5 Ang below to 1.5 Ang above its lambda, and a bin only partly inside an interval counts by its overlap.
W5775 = 0.1 Ang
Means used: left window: 45.3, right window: 46.1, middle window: 45.6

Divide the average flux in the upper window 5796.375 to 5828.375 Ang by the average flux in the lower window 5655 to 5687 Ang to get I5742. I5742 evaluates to 1.02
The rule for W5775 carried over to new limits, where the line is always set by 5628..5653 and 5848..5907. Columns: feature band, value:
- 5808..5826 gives -0.9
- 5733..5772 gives -1.5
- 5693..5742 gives -0.6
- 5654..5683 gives 0.0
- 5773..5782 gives -0.3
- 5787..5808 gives -0.6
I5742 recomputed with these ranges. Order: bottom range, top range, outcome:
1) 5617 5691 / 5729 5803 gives 1.02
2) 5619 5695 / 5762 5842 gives 1.02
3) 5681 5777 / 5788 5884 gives 1.01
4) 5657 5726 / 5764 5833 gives 1.03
